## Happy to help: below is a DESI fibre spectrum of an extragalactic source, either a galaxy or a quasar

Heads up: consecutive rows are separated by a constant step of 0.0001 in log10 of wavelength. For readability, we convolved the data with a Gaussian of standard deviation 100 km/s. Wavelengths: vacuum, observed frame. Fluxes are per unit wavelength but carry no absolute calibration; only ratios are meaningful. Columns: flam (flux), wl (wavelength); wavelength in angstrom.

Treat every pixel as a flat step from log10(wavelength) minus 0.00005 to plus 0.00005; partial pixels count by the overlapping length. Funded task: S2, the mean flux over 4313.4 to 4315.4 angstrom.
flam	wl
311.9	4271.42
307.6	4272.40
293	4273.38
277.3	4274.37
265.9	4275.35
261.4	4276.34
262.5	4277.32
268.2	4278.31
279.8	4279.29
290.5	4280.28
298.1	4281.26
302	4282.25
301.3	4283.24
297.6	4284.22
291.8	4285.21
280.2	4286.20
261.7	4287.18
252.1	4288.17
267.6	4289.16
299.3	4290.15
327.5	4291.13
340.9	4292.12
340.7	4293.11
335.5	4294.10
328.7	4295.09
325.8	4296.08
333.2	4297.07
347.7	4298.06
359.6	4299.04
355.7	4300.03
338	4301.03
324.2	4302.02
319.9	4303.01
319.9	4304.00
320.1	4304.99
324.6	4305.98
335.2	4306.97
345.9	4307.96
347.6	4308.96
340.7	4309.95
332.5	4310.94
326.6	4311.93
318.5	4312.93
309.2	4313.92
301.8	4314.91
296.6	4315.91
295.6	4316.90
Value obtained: 307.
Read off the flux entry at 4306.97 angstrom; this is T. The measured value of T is 335.2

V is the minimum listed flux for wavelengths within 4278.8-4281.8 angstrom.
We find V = 279.8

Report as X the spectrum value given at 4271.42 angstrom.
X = 311.9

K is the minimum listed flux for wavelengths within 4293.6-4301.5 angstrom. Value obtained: 325.8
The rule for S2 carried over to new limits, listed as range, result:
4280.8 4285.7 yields 298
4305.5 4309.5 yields 338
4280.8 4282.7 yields 299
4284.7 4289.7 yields 271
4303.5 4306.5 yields 322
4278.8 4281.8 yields 290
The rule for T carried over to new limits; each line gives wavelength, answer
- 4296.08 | 325.8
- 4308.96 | 347.6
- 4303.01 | 319.9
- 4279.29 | 279.8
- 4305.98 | 324.6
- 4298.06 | 347.7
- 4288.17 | 252.1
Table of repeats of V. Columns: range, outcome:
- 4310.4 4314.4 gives 309.2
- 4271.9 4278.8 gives 261.4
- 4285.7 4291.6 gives 252.1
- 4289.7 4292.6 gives 299.3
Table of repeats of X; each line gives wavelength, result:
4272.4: 307.6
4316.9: 295.6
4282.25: 302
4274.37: 277.3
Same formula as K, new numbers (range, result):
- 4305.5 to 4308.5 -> 324.6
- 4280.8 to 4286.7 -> 280.2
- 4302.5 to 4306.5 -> 319.9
